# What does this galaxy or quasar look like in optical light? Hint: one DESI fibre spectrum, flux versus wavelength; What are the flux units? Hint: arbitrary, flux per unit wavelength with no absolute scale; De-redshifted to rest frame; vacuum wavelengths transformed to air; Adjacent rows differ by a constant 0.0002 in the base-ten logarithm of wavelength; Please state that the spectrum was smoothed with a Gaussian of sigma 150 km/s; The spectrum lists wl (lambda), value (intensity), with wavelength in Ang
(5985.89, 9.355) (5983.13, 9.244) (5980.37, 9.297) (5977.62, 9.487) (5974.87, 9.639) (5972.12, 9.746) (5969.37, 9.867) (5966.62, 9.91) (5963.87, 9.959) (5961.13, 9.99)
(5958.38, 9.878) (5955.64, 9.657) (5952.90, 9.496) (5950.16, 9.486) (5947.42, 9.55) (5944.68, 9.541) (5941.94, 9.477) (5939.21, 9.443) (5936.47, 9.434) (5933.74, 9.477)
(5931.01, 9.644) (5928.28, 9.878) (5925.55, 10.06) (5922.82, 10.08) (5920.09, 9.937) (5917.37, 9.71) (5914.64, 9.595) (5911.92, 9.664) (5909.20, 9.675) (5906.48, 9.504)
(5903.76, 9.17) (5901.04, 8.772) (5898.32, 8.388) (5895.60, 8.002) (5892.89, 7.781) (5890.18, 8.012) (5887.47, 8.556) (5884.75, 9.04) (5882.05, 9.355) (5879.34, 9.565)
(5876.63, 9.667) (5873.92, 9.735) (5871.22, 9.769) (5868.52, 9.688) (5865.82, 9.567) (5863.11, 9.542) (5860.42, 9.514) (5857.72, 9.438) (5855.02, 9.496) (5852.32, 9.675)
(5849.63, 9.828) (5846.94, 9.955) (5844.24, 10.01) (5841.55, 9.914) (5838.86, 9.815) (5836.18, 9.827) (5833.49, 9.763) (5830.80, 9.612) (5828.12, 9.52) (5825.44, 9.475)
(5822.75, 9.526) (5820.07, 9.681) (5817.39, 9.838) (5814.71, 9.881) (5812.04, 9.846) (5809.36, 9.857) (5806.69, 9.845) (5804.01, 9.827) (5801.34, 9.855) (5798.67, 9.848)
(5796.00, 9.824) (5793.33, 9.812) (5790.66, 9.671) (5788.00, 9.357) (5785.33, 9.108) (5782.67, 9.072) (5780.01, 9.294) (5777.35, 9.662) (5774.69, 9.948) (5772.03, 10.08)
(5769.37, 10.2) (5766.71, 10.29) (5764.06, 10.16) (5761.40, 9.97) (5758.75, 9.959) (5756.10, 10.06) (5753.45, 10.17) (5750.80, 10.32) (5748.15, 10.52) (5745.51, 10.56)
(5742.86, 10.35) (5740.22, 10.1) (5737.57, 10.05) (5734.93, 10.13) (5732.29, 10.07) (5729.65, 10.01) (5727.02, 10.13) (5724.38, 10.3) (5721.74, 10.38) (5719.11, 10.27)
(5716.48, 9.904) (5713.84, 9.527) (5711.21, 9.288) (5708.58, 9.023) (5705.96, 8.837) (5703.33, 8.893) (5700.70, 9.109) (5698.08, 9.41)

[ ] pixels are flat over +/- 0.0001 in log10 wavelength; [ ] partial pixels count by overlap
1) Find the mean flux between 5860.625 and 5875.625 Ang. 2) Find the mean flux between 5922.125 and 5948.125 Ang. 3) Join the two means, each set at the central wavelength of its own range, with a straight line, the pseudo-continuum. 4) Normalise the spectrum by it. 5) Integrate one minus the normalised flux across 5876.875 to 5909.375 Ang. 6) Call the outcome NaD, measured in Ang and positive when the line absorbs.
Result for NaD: 2.8 Ang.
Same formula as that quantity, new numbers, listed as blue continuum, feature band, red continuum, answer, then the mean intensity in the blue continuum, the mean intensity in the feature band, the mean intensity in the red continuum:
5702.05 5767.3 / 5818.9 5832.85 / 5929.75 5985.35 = 0.4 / 9.97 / 9.57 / 9.61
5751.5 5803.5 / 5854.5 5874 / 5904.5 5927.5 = 0.4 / 9.81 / 9.59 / 9.76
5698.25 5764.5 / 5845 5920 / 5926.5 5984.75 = 3.2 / 9.91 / 9.3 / 9.63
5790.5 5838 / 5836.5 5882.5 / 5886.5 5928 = -1.1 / 9.75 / 9.69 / 9.15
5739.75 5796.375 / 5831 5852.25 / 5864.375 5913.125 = -1.0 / 9.93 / 9.85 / 9.1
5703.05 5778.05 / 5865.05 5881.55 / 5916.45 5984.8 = 0.2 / 9.99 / 9.65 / 9.67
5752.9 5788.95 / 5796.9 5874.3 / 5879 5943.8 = -1.4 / 9.81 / 9.73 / 9.26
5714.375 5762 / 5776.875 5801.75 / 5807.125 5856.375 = 1.0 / 10.2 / 9.54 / 9.75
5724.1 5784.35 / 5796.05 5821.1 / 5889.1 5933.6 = -0.1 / 10.1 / 9.83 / 9.26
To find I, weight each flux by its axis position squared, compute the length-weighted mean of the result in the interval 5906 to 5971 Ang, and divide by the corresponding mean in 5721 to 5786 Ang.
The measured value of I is 1.0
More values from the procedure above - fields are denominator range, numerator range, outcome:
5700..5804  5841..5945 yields 1.00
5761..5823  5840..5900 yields 0.98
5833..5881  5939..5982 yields 1.03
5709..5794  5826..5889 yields 1.00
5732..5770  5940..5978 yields 1.02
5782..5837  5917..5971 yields 1.05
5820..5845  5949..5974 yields 1.05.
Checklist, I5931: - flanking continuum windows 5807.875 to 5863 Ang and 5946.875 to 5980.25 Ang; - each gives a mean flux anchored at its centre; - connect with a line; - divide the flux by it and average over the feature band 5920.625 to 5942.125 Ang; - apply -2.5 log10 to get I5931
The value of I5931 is 0.00 mag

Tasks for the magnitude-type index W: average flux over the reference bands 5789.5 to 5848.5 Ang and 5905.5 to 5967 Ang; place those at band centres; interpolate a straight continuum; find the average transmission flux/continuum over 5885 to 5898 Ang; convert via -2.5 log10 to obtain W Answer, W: 0.19 mag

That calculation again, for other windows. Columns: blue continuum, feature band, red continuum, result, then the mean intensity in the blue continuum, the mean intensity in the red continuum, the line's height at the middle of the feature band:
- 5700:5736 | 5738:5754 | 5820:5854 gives -0.066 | 9.71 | 9.74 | 9.72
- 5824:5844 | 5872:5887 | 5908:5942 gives 0.033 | 9.72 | 9.71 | 9.71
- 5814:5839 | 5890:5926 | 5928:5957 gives 0.046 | 9.68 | 9.54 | 9.58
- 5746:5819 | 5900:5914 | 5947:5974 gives 0.046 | 9.87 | 9.76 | 9.79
